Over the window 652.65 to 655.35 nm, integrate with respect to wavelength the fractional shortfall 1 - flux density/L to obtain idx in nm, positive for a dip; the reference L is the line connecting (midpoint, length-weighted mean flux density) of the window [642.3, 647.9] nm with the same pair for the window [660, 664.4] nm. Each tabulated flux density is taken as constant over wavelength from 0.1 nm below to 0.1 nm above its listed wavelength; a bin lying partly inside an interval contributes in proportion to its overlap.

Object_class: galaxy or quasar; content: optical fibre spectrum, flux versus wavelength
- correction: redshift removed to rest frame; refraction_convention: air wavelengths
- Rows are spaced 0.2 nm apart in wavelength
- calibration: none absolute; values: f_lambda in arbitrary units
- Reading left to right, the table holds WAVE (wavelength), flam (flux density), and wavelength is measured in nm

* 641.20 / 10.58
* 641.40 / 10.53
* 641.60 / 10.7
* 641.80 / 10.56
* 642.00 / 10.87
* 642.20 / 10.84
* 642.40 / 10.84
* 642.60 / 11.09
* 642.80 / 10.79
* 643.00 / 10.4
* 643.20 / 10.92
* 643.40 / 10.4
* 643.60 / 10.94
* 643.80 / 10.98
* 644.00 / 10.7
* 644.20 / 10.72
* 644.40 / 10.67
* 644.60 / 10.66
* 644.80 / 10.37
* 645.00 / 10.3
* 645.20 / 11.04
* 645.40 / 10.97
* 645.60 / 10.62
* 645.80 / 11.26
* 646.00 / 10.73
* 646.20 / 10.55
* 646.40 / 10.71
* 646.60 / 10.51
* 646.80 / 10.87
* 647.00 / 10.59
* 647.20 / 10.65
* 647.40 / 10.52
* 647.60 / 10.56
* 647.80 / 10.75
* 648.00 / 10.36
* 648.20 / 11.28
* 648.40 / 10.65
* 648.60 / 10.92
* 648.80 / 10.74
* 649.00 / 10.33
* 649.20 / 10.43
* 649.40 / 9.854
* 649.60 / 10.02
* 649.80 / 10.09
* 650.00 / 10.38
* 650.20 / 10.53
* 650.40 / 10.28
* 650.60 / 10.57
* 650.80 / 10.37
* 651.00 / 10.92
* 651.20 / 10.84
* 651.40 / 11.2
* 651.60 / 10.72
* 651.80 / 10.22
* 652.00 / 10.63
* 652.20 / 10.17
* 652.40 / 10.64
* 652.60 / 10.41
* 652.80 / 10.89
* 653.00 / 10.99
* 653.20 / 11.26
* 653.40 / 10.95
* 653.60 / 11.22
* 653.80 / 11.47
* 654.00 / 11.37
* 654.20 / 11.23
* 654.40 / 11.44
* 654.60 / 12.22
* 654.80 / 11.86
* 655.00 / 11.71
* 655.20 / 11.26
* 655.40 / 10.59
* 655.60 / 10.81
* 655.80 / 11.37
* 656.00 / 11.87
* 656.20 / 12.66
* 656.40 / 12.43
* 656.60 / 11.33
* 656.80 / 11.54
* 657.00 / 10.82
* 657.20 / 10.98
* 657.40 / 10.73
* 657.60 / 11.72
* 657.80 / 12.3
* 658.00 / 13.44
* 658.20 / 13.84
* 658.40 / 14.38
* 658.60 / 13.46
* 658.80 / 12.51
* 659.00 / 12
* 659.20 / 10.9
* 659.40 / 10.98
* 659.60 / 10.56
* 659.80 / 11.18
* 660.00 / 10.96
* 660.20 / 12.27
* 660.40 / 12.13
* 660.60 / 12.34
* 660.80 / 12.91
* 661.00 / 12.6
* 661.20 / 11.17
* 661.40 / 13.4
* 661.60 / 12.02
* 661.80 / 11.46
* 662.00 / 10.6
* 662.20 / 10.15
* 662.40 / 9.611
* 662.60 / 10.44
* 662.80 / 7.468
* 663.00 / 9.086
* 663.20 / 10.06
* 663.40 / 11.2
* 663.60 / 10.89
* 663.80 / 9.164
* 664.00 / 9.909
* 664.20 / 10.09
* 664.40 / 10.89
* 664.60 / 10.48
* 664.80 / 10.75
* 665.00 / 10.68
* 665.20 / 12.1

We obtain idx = -0.13 nm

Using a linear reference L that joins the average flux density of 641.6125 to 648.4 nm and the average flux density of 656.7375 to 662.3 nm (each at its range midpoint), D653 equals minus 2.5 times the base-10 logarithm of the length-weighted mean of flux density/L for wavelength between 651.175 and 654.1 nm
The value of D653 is 0.05 mag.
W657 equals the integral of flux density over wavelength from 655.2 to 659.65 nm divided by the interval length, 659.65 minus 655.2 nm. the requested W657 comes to 11.9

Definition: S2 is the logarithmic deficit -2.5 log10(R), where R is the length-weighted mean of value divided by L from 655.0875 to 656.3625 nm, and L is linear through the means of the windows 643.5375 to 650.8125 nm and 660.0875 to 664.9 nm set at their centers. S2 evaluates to -0.070 mag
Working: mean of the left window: 10.6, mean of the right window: 10.9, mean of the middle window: 11.5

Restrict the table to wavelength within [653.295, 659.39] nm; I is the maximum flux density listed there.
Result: 14.38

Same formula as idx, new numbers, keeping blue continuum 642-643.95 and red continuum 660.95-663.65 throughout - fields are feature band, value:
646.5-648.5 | 0.02 nm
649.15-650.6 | 0.07 nm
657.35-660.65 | -0.43 nm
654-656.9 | -0.23 nm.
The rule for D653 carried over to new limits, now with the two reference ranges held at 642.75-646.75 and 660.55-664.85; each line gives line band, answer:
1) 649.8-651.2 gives 0.02 mag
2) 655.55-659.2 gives -0.13 mag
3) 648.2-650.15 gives 0.03 mag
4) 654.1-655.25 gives -0.09 mag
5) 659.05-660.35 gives -0.05 mag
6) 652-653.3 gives 0.00 mag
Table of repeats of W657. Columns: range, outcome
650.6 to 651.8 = 10.7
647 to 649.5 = 10.6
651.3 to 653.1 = 10.7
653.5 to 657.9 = 11.5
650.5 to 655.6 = 11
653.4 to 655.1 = 11.5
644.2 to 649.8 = 10.6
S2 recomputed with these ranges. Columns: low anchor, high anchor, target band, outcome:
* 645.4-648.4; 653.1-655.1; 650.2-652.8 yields 0.06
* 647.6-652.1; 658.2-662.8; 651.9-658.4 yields -0.04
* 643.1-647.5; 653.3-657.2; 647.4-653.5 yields 0.05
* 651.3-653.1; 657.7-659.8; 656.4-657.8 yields 0.05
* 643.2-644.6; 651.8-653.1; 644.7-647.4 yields 0.00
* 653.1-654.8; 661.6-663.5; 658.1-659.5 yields -0.18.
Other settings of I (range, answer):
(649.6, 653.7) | 11.26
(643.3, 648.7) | 11.28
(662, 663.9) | 11.2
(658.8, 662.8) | 13.4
